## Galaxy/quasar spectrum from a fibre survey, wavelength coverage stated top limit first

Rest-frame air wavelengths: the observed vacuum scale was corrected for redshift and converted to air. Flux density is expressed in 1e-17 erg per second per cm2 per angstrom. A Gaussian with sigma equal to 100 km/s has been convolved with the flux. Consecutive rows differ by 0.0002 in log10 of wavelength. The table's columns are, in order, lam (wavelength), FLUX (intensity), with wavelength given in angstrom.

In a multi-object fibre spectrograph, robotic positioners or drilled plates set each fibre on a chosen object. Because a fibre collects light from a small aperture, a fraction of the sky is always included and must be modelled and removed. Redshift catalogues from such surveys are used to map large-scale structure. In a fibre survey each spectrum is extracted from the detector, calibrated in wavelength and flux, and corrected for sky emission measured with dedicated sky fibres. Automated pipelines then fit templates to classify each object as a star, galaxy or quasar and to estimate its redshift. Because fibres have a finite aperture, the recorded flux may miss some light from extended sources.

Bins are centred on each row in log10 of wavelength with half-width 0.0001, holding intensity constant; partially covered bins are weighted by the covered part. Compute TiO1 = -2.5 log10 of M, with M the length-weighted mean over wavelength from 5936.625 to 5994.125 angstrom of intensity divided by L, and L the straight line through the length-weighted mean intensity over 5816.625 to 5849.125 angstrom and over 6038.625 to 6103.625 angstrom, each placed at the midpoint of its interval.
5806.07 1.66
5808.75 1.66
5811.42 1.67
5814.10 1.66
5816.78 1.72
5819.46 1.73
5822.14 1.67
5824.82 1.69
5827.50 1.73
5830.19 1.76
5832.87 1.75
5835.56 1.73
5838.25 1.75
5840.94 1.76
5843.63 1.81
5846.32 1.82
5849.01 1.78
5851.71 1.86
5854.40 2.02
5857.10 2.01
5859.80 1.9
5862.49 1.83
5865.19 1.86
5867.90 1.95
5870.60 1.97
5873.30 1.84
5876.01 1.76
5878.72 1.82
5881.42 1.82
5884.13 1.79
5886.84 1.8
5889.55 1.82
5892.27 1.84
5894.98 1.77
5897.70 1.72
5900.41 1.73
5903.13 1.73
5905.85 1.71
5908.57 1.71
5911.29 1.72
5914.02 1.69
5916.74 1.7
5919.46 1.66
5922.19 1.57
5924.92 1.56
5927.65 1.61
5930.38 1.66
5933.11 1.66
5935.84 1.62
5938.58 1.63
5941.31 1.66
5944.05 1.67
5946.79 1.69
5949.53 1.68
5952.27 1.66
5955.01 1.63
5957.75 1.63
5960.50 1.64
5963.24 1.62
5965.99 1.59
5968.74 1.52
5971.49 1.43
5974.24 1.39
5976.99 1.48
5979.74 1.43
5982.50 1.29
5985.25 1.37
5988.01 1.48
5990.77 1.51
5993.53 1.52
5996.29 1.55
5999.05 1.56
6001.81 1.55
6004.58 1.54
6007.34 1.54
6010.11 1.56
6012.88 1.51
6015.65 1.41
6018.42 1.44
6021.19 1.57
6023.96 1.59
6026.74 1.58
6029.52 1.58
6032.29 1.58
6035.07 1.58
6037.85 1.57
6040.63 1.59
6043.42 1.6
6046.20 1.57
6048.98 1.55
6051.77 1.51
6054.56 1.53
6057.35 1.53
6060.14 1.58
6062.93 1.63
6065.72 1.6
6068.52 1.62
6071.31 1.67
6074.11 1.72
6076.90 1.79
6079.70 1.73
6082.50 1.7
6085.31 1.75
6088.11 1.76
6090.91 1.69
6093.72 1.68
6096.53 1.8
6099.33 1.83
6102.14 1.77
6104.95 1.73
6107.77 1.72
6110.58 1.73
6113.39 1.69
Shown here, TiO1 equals 0.10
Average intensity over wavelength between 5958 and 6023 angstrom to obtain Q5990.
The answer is 1.5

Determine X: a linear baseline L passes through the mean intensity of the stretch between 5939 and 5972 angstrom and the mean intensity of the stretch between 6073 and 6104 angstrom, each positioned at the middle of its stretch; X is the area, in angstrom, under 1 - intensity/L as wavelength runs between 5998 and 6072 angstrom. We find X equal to 6.02 angstrom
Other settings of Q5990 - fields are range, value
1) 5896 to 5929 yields 1.68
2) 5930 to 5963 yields 1.65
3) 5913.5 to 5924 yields 1.65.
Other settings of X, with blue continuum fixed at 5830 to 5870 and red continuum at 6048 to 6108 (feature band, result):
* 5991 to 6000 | 1.0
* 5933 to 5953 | 1.3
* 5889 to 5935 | 2.7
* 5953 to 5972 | 1.9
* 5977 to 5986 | 1.9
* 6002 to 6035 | 3.5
